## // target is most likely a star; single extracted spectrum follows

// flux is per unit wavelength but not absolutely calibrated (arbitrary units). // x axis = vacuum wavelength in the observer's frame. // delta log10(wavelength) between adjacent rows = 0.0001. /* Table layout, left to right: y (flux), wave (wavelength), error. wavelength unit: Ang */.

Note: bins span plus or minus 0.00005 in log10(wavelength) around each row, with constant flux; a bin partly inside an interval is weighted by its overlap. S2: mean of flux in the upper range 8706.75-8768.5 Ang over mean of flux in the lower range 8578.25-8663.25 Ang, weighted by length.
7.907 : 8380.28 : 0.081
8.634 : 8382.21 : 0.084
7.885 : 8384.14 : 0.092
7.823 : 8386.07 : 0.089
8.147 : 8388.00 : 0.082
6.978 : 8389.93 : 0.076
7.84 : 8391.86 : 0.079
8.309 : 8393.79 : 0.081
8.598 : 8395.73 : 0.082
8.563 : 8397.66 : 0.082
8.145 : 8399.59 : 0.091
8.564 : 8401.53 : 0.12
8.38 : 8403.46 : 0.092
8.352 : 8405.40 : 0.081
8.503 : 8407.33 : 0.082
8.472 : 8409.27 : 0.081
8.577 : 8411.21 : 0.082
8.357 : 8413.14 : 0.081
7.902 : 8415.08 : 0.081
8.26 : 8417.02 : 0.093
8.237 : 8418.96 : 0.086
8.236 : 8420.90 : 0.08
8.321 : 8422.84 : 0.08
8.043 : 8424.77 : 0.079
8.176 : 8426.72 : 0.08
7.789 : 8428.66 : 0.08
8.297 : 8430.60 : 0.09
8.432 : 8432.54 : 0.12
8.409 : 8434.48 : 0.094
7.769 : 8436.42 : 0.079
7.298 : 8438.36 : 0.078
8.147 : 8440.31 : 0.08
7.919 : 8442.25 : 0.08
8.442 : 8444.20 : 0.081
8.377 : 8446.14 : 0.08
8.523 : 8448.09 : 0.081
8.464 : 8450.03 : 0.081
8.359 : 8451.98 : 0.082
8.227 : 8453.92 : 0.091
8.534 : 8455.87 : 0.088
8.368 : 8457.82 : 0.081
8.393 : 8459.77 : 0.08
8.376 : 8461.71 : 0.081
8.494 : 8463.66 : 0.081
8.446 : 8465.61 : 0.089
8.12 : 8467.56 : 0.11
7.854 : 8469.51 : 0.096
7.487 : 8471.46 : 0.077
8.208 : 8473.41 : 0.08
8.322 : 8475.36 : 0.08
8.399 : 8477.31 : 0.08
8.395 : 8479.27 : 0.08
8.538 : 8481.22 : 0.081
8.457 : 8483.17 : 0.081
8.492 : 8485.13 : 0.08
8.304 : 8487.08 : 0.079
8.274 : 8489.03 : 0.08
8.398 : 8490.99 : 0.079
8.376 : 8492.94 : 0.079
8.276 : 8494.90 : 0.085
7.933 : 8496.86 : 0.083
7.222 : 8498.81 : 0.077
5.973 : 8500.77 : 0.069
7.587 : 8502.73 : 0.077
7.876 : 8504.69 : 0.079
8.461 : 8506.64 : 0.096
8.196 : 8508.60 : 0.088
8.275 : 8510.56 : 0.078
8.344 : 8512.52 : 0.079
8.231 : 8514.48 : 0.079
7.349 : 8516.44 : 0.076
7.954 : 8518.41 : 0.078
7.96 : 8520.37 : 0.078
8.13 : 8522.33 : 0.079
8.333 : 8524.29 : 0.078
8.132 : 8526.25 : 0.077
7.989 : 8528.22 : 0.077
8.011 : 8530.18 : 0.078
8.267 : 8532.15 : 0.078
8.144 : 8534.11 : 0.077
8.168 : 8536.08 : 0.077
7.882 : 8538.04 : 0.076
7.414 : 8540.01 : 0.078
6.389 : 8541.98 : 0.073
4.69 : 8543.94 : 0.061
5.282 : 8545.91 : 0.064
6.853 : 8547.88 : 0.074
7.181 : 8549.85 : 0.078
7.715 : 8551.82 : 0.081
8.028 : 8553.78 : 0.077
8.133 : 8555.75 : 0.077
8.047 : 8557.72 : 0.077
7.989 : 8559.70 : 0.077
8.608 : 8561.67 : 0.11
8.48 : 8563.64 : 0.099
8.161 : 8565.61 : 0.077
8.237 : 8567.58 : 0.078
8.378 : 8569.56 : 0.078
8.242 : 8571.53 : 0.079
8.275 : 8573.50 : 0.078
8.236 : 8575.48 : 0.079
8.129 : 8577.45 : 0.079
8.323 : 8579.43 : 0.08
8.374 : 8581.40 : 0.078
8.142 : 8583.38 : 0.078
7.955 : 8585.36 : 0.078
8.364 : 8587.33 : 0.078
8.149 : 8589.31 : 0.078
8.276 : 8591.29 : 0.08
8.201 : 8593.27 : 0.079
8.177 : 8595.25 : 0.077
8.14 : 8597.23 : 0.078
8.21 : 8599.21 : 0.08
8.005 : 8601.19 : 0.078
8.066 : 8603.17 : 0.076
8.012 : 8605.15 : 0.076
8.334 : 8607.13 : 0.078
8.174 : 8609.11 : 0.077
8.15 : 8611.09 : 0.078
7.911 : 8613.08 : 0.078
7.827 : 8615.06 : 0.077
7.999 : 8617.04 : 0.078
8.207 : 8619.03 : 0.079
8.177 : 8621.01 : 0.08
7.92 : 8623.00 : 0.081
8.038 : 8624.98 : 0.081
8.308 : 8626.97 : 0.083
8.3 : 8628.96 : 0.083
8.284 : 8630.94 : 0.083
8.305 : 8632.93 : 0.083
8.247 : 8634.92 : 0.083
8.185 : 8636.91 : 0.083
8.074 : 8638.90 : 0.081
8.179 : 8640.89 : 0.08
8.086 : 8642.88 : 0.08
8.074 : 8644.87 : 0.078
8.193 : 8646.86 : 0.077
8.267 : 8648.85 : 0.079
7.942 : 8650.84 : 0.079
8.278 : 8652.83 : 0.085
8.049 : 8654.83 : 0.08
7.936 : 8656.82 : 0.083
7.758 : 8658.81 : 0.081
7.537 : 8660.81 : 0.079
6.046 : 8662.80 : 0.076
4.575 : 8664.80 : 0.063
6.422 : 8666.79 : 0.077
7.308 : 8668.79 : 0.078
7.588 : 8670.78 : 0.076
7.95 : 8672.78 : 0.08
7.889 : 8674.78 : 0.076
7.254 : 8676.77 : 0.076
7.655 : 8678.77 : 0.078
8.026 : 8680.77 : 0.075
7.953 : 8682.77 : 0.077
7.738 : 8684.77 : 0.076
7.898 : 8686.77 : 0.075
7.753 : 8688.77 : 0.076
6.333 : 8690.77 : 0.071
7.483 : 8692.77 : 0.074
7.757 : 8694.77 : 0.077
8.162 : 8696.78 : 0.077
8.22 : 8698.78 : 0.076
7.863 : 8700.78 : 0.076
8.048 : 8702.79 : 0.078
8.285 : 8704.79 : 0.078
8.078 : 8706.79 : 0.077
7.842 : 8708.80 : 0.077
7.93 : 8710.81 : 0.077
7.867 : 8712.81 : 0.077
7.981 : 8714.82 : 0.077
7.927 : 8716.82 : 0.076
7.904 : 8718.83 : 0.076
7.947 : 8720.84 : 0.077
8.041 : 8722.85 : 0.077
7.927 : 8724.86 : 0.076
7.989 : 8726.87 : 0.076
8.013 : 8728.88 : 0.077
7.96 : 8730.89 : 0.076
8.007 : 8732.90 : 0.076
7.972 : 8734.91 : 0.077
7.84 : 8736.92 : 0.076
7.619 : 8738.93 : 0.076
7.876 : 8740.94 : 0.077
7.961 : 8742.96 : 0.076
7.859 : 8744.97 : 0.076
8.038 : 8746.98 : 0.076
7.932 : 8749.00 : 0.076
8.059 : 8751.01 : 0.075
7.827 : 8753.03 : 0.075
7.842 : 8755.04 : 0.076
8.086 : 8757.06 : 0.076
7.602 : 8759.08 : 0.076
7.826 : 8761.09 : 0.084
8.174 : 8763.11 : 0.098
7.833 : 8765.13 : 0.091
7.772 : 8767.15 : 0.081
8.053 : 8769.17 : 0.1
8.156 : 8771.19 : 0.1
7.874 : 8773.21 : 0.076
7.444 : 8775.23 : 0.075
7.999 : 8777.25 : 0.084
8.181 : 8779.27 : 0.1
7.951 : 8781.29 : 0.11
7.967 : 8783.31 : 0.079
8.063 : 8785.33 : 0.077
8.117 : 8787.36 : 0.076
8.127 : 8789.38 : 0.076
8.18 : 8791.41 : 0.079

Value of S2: 0.98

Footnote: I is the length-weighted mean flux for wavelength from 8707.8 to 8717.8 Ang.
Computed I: 7.91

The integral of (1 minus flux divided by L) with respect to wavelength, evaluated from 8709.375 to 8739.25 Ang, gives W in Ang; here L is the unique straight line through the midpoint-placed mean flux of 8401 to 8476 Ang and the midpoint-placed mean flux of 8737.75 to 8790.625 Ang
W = 0.1 Ang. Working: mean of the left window 8.24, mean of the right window 7.93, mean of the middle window 7.93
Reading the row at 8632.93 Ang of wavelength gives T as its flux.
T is 8.305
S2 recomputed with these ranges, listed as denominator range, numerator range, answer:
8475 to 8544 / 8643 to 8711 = 0.96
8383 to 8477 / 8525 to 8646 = 0.97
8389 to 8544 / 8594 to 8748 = 0.97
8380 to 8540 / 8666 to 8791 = 0.96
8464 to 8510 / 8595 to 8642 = 1.01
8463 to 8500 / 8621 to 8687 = 0.95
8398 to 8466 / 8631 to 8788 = 0.95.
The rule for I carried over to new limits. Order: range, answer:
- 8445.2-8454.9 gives 8.39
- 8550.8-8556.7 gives 7.96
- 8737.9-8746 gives 7.83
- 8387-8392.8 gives 7.66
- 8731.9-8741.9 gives 7.87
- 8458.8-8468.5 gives 8.37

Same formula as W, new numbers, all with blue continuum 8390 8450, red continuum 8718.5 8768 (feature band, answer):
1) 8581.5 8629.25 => -0.5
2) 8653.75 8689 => 2.6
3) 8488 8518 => 0.8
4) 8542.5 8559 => 2.3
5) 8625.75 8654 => -0.6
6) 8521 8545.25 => 1.5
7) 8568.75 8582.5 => -0.3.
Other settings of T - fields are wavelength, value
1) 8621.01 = 8.177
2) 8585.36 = 7.955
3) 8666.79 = 6.422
